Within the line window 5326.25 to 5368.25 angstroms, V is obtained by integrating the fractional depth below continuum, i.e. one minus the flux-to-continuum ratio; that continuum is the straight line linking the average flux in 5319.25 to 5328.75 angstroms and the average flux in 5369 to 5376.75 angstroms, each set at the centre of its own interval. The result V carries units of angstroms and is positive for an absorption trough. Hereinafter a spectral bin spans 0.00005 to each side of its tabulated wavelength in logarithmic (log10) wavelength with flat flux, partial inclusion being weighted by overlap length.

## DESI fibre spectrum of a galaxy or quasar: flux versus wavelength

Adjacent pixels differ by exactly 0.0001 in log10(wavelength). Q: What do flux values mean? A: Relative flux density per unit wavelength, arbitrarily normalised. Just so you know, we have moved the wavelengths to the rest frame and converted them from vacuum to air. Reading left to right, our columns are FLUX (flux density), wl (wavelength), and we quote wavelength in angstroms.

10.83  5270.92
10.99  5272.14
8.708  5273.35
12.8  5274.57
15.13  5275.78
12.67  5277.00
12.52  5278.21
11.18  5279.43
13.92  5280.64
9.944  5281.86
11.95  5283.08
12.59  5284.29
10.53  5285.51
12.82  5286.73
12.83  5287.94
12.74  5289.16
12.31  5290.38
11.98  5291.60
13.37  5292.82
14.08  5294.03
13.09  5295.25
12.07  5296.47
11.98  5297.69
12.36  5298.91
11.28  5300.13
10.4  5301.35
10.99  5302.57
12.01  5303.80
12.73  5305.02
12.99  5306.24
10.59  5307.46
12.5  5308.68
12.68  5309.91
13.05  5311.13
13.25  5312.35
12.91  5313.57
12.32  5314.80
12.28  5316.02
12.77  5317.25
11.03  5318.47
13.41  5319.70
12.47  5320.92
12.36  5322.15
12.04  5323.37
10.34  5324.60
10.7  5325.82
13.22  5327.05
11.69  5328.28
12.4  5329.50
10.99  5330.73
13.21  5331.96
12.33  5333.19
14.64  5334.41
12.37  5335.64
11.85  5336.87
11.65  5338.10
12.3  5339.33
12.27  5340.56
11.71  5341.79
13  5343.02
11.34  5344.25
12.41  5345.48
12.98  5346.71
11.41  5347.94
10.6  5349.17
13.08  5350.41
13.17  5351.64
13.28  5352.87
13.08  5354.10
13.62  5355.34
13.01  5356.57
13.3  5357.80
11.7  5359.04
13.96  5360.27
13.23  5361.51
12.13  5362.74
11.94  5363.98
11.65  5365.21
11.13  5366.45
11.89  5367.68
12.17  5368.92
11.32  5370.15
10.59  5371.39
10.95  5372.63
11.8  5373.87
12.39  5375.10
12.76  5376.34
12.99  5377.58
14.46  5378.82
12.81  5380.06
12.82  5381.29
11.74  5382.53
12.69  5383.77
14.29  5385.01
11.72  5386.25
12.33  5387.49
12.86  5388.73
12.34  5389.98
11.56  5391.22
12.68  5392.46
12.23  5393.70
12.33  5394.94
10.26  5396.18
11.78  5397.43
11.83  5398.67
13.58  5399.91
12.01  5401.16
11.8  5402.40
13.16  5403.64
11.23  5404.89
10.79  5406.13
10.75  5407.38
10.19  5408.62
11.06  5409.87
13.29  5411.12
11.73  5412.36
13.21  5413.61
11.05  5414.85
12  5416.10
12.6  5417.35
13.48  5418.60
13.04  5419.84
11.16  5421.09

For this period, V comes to -2.07 angstroms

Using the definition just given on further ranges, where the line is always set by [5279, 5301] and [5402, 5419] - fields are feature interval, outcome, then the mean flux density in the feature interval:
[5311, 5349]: -0.4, 12.3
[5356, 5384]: -0.7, 12.3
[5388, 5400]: -0.2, 12.1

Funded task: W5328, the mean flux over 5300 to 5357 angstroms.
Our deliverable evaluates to 12.3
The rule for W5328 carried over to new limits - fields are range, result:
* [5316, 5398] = 12.3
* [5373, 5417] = 12.2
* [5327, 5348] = 12.3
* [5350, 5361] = 13.1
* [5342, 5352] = 12.2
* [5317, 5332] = 12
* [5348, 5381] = 12.4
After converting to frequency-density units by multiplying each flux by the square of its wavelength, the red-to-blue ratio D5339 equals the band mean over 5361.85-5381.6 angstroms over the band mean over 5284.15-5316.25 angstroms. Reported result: 1.01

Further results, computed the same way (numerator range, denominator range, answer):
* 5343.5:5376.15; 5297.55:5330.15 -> 1.03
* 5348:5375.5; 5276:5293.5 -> 1.02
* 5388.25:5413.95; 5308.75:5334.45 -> 0.99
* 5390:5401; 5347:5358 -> 0.96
